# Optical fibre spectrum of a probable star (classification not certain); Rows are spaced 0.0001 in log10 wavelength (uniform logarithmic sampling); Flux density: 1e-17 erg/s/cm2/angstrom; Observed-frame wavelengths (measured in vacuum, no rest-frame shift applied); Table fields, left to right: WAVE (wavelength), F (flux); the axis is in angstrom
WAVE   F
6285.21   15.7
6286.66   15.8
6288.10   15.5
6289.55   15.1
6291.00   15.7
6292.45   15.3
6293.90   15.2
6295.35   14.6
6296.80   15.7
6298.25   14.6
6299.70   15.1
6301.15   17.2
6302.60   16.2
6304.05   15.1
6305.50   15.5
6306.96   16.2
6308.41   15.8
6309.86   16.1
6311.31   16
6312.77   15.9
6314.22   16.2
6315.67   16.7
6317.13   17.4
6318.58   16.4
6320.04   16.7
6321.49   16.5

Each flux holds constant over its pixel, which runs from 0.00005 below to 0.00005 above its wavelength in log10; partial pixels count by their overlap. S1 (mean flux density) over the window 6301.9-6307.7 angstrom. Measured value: 15.7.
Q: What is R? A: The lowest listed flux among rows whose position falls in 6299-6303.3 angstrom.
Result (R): 15.1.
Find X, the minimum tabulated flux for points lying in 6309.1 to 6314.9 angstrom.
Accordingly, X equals 15.9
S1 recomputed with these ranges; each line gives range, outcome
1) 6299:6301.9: 16.2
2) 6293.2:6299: 15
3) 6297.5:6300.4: 14.9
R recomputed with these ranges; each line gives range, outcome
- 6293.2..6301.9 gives 14.6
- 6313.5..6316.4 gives 16.2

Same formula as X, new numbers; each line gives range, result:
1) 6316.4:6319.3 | 16.4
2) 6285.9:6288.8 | 15.5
